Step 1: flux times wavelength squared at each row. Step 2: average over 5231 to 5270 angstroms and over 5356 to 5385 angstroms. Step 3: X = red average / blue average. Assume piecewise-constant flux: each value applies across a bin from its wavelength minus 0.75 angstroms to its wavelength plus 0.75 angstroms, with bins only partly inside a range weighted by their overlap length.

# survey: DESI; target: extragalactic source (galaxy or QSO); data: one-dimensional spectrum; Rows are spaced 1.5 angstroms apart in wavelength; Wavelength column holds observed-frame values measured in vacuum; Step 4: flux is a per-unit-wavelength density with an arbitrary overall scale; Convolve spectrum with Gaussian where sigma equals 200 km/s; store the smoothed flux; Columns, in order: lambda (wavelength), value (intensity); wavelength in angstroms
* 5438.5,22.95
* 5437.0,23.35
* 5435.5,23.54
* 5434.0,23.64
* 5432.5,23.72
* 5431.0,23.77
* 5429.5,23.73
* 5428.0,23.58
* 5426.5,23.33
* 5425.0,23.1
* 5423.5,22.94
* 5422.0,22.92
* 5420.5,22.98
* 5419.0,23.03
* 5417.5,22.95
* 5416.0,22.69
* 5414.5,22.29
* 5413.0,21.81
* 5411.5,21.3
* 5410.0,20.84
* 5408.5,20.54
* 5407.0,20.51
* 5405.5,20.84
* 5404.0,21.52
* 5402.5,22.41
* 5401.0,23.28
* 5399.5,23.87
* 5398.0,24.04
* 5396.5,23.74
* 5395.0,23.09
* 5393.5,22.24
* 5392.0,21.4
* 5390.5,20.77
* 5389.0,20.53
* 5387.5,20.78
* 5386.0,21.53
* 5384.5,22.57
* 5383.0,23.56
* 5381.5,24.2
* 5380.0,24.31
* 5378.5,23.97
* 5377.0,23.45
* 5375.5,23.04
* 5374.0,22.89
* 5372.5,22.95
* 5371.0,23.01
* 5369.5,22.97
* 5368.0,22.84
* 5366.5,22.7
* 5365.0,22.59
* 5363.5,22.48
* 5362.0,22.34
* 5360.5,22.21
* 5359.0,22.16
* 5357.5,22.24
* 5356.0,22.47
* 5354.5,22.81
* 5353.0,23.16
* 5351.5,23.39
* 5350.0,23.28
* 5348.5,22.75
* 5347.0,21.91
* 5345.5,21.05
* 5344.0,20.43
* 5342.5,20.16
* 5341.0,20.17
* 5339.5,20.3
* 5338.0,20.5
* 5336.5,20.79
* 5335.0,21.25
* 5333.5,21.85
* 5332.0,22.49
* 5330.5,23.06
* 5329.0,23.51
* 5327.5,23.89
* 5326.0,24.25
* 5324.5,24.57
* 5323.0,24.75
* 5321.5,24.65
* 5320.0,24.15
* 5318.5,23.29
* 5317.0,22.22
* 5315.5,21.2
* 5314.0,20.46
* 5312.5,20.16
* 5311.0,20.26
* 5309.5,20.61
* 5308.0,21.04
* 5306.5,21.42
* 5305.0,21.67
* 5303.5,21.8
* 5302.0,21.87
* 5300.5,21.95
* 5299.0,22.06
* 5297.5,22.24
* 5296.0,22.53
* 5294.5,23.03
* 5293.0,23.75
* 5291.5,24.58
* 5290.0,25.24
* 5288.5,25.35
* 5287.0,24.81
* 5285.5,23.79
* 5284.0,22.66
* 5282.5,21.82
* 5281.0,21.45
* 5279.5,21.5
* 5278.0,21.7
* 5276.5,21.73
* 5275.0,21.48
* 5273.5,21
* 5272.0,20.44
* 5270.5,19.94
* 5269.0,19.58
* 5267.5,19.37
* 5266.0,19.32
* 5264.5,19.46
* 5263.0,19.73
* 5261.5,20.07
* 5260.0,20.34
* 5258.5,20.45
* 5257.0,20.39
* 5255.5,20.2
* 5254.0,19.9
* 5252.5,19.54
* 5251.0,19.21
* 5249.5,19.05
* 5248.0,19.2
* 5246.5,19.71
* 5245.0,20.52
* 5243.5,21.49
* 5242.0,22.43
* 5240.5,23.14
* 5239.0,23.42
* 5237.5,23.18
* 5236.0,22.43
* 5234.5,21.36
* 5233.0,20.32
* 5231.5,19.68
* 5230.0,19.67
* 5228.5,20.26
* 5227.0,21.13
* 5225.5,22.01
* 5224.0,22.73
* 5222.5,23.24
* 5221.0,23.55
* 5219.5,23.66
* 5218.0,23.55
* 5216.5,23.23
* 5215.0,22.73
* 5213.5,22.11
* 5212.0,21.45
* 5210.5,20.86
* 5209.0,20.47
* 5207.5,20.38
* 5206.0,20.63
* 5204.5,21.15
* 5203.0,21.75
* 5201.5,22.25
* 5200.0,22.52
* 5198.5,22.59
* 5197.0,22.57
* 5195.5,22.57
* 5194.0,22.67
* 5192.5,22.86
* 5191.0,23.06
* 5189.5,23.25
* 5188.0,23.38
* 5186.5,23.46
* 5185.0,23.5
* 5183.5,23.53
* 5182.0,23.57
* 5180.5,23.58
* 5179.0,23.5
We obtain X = 1.17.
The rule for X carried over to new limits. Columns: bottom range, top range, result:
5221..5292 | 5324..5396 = 1.09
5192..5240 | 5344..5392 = 1.09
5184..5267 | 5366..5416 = 1.11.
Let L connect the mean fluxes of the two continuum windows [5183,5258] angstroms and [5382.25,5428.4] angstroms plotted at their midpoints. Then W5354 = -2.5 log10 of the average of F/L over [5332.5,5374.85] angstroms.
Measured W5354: 0.00 mag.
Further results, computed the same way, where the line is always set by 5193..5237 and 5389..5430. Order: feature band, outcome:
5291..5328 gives -0.02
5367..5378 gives -0.04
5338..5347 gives 0.08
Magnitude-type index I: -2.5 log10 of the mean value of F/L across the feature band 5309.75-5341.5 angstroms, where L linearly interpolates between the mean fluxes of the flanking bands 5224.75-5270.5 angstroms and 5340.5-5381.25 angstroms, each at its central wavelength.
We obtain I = -0.017 mag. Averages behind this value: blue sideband 20.5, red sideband 22.5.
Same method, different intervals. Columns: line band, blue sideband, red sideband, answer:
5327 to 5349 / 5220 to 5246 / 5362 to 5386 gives 0.06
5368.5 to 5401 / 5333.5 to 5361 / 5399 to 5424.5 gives -0.04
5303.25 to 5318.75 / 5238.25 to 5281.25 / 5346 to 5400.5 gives 0.02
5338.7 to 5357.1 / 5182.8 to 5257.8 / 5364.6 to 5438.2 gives 0.03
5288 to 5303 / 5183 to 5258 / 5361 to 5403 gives -0.05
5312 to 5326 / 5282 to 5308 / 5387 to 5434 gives -0.01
